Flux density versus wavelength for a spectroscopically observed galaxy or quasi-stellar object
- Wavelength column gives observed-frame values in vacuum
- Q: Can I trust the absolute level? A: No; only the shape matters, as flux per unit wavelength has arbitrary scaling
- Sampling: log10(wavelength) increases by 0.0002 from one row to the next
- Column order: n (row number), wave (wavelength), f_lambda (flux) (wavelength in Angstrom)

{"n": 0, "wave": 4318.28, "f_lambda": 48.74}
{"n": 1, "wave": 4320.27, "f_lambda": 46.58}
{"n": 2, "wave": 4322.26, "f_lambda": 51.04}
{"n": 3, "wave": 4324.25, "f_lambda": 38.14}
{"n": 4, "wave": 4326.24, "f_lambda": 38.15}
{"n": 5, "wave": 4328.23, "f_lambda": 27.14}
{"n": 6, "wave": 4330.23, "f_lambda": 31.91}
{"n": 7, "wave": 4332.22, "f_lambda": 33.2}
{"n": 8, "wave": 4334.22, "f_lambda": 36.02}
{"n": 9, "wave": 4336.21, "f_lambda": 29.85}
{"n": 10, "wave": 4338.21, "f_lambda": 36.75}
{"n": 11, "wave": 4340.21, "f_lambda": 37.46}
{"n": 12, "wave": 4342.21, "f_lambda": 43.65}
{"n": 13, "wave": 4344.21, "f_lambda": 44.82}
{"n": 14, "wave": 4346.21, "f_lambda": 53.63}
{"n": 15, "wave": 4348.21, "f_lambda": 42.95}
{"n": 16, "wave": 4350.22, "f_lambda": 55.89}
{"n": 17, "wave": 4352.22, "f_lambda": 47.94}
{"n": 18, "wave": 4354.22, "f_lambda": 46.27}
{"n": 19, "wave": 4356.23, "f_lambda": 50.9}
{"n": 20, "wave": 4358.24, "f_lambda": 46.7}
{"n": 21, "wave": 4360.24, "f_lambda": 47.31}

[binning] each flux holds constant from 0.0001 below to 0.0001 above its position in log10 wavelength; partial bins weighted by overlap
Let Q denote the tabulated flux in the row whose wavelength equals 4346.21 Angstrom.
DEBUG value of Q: 53.63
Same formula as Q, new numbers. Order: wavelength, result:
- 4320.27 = 46.58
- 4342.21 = 43.65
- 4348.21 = 42.95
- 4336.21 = 29.85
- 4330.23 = 31.91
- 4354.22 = 46.27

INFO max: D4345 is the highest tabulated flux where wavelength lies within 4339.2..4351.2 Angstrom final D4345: 55.89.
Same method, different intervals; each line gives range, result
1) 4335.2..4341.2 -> 37.46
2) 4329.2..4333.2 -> 33.2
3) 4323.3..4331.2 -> 38.15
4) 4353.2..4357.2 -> 50.9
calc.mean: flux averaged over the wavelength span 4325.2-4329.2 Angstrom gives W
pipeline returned 32.8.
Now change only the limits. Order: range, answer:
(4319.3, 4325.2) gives 45.3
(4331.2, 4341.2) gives 34.7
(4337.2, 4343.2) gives 39.2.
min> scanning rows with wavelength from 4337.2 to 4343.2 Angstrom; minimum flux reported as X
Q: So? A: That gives 36.75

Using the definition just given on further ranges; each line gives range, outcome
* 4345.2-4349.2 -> 42.95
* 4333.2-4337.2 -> 29.85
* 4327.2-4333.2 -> 27.14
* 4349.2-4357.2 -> 46.27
